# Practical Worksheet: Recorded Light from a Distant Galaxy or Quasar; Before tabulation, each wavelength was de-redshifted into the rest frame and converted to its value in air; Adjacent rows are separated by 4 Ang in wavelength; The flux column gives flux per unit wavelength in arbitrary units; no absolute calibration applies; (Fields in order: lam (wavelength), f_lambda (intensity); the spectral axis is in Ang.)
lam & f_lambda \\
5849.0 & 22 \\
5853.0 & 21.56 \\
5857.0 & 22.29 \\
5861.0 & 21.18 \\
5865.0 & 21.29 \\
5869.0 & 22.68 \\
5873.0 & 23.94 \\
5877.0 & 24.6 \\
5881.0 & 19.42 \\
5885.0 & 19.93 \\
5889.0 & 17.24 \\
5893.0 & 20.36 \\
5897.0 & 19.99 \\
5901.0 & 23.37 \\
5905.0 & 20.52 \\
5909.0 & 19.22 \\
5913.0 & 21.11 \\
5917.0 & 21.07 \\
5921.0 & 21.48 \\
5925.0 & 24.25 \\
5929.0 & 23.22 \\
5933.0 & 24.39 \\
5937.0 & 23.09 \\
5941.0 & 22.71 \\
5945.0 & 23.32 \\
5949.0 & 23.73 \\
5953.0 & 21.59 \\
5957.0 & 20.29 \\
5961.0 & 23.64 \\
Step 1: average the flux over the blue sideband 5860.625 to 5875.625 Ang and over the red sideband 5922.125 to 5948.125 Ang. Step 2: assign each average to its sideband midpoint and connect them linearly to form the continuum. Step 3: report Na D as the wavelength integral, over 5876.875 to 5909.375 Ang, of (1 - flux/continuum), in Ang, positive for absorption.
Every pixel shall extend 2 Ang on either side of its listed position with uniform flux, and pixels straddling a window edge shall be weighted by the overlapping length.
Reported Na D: 3.6 Ang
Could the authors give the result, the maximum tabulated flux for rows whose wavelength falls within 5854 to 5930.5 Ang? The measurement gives 24.6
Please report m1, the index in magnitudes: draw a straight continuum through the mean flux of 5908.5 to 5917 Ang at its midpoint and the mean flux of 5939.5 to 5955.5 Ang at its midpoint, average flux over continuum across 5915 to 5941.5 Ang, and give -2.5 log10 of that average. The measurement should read -0.07 mag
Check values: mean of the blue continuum 20.5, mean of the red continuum 22.8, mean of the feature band 22.9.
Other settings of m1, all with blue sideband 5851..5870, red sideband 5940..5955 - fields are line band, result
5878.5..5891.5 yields 0.15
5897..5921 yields 0.07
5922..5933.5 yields -0.05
